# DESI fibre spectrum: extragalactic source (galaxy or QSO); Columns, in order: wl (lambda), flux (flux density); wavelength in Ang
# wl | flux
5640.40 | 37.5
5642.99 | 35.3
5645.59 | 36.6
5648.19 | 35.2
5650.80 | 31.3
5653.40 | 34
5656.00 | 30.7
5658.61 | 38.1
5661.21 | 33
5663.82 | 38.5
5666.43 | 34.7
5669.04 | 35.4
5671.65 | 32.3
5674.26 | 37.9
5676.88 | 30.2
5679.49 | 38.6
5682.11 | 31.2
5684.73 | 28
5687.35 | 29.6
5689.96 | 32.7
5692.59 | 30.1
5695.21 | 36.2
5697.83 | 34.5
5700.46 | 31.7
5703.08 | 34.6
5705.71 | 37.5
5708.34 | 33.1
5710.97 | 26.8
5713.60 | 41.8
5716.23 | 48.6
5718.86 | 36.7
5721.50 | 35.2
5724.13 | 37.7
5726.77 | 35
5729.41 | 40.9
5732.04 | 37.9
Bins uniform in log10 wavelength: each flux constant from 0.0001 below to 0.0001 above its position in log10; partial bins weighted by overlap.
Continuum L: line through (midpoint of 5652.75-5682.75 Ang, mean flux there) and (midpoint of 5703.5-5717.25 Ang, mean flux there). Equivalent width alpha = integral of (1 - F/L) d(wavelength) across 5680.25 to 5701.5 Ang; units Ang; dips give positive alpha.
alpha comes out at 2.4 Ang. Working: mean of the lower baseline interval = 34.6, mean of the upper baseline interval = 37.1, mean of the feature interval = 31.9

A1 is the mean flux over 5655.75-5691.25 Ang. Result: 33.7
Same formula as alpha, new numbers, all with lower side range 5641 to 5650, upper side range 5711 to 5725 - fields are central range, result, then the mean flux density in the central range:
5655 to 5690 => 2.9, 33.7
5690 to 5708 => 1.9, 33.9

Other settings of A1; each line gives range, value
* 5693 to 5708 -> 34.5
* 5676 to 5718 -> 34.2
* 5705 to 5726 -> 37.1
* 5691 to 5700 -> 33.4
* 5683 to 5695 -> 30.7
